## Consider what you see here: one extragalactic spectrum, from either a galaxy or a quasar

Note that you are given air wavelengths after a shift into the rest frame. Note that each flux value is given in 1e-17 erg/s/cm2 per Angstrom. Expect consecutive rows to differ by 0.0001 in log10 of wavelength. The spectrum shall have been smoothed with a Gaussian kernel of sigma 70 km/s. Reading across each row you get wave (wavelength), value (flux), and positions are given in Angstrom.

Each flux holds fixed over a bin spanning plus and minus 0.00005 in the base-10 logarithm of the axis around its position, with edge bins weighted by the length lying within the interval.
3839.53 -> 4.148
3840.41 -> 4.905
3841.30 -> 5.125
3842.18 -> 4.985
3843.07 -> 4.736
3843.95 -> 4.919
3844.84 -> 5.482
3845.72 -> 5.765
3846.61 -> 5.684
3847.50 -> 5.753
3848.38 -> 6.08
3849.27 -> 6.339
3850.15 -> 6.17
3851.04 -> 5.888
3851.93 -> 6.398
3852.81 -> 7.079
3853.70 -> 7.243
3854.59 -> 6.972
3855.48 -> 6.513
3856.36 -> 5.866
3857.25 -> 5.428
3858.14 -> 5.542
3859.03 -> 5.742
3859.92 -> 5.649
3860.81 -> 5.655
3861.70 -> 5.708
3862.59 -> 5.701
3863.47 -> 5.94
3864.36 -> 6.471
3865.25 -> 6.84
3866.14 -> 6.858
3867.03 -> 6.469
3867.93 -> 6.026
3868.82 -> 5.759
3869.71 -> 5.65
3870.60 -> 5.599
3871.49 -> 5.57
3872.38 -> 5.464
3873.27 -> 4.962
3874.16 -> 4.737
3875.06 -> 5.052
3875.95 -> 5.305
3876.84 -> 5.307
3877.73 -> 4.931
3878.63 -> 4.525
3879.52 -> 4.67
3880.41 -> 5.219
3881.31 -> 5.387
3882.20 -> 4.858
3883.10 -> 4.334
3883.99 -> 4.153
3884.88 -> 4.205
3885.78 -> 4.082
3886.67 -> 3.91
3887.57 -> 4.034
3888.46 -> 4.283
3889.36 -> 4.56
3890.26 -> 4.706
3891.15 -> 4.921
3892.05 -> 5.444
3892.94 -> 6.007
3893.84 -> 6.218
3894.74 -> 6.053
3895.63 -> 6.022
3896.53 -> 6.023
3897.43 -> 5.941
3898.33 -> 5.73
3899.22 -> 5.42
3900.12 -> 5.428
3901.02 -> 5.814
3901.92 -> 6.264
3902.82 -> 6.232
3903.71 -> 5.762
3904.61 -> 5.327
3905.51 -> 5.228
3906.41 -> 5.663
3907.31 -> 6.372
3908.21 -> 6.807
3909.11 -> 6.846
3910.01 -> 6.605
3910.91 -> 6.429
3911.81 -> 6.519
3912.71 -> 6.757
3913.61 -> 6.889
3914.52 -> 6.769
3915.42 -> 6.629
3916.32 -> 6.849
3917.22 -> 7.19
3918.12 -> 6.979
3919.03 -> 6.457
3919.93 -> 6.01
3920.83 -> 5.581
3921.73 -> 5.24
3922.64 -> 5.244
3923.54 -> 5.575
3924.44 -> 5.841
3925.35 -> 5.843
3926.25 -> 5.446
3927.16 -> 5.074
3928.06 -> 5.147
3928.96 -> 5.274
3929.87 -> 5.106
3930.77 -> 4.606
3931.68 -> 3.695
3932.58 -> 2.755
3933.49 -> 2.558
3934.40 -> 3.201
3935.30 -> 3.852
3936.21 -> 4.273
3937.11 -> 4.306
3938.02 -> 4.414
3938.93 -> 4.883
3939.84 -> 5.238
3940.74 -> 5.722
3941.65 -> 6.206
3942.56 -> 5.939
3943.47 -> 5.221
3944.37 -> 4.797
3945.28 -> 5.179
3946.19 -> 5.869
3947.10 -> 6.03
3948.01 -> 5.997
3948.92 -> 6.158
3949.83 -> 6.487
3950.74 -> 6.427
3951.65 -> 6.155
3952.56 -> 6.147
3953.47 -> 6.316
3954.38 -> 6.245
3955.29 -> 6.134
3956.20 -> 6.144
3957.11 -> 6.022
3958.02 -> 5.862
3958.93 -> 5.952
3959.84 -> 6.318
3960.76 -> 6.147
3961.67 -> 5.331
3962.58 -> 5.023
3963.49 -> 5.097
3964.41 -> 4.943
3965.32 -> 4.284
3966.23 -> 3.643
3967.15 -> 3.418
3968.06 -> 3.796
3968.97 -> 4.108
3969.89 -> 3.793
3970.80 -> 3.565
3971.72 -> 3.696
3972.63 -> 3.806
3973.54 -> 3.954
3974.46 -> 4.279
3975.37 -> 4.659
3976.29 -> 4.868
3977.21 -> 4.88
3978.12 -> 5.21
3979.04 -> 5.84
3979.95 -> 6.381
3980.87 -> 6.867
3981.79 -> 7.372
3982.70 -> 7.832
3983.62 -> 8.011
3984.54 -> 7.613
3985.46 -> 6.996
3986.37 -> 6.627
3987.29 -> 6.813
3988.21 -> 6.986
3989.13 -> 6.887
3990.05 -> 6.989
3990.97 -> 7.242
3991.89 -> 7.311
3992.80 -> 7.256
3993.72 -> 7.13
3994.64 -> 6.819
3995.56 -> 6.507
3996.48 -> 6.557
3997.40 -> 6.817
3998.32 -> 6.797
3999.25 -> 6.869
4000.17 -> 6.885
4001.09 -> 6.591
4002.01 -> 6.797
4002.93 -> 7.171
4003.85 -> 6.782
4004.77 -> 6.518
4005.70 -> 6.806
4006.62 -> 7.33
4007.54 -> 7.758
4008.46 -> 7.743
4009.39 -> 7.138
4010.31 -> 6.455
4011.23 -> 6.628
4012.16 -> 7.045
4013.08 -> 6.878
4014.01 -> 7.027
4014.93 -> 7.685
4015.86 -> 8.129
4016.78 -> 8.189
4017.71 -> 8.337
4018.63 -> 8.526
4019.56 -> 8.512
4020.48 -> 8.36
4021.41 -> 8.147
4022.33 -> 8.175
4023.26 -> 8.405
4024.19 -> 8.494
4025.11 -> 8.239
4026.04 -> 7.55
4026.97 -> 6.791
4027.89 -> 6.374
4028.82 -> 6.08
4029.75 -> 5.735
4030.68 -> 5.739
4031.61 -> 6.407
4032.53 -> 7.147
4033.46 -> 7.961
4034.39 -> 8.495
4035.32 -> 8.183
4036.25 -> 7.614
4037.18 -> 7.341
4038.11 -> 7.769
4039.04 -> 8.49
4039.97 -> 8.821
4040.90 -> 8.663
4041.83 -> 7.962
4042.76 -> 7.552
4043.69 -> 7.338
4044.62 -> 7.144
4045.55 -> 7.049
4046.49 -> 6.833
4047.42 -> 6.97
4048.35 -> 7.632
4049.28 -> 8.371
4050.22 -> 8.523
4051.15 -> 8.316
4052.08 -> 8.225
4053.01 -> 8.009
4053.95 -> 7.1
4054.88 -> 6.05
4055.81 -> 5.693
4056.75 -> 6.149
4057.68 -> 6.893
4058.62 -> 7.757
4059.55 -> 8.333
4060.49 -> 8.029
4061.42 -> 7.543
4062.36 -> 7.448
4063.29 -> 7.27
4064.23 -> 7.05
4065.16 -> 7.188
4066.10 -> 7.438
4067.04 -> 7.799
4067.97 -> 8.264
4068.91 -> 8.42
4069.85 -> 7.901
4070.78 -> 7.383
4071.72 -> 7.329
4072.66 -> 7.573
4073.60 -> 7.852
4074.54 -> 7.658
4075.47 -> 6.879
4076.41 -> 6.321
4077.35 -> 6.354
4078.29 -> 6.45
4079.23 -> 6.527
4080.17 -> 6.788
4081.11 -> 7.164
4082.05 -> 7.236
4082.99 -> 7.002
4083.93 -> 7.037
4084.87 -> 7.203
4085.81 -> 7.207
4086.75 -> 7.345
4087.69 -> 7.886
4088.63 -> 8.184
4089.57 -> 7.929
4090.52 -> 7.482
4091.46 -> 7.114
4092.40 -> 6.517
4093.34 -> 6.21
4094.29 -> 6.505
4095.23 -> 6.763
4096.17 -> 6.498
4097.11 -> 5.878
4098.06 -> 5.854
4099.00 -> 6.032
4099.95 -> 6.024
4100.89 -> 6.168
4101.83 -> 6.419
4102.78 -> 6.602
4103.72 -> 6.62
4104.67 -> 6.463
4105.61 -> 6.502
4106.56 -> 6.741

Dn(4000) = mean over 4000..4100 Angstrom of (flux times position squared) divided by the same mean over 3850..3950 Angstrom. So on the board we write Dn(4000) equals 1.4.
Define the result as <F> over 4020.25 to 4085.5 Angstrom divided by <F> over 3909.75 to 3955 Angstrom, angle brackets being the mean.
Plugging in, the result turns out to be 1.3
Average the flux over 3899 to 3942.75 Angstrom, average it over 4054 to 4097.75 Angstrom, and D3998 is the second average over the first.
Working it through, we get 1.29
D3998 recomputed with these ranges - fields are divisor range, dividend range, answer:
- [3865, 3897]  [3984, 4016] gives 1.34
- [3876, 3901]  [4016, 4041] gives 1.52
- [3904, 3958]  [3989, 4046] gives 1.31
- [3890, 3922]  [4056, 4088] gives 1.20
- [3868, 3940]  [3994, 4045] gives 1.38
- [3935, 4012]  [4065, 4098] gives 1.21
